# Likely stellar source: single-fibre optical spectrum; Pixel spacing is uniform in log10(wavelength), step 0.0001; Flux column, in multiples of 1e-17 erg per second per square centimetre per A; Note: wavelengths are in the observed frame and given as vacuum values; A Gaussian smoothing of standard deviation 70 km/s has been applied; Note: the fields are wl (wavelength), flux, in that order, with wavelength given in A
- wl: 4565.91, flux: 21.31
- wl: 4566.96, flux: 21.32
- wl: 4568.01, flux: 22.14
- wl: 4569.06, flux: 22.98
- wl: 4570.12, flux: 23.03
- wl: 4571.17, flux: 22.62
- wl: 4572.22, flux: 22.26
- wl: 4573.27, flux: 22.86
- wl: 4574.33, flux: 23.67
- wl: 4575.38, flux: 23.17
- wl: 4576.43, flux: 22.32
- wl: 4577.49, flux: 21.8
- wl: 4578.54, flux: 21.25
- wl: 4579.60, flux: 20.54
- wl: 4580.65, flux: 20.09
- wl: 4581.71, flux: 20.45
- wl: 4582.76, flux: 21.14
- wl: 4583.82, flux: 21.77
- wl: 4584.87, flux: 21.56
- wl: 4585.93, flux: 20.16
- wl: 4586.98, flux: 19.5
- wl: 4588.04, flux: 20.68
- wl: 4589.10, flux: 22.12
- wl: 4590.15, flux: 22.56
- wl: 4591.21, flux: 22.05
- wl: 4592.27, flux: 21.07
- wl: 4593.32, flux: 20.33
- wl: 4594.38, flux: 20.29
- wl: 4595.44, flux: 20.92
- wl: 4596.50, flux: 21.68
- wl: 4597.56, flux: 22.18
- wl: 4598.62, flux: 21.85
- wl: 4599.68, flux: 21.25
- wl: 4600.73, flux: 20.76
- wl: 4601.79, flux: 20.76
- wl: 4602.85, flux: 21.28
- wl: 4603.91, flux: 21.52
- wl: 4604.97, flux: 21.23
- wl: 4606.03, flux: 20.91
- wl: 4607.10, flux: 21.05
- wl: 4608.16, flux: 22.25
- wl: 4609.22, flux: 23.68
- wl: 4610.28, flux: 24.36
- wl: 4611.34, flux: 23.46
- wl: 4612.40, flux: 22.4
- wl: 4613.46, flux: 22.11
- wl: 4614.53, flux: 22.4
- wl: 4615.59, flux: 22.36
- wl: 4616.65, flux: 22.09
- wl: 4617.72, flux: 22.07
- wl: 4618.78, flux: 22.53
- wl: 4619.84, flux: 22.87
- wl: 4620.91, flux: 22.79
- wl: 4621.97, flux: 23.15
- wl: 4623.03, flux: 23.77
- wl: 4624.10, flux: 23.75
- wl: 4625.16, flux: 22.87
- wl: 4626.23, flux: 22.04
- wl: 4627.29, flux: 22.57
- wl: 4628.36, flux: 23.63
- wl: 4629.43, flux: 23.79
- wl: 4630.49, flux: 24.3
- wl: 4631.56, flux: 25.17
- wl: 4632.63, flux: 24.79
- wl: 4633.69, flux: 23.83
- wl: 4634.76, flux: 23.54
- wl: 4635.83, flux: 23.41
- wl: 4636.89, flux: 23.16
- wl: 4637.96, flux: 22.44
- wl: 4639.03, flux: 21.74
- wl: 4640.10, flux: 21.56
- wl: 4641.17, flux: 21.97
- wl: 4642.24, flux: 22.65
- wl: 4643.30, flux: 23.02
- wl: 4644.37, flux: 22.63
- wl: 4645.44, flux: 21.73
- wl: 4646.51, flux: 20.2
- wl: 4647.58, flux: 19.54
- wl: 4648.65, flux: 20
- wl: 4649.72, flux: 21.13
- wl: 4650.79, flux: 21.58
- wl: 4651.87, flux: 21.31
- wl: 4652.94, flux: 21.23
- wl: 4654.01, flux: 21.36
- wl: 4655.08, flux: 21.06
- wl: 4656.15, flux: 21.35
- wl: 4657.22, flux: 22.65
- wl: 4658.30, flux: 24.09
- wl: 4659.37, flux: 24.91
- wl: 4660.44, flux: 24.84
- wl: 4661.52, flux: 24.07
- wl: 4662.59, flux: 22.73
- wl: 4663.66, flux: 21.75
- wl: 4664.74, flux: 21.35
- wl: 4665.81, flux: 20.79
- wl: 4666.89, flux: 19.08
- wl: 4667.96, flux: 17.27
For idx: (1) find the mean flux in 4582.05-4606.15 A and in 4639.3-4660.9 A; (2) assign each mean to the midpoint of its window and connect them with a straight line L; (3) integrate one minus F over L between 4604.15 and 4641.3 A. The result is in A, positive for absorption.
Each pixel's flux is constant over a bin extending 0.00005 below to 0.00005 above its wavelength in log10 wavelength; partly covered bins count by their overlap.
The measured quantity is -2.2 A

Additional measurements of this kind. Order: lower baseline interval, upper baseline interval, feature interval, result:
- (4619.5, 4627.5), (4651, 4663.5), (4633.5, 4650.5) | 0.6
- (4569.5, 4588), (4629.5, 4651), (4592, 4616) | 0.3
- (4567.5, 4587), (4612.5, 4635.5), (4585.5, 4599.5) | 0.7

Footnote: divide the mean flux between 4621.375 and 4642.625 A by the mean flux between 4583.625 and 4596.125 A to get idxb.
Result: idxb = 1.10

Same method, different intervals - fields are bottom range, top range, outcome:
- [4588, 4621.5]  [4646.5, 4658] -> 0.97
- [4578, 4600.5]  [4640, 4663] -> 1.05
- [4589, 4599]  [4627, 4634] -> 1.12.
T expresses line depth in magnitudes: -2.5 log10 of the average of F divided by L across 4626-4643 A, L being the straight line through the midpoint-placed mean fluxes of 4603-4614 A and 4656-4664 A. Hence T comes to -0.02 mag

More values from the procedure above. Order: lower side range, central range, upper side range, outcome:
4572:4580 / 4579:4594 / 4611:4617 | 0.066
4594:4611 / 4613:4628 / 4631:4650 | -0.033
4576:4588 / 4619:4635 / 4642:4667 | -0.095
